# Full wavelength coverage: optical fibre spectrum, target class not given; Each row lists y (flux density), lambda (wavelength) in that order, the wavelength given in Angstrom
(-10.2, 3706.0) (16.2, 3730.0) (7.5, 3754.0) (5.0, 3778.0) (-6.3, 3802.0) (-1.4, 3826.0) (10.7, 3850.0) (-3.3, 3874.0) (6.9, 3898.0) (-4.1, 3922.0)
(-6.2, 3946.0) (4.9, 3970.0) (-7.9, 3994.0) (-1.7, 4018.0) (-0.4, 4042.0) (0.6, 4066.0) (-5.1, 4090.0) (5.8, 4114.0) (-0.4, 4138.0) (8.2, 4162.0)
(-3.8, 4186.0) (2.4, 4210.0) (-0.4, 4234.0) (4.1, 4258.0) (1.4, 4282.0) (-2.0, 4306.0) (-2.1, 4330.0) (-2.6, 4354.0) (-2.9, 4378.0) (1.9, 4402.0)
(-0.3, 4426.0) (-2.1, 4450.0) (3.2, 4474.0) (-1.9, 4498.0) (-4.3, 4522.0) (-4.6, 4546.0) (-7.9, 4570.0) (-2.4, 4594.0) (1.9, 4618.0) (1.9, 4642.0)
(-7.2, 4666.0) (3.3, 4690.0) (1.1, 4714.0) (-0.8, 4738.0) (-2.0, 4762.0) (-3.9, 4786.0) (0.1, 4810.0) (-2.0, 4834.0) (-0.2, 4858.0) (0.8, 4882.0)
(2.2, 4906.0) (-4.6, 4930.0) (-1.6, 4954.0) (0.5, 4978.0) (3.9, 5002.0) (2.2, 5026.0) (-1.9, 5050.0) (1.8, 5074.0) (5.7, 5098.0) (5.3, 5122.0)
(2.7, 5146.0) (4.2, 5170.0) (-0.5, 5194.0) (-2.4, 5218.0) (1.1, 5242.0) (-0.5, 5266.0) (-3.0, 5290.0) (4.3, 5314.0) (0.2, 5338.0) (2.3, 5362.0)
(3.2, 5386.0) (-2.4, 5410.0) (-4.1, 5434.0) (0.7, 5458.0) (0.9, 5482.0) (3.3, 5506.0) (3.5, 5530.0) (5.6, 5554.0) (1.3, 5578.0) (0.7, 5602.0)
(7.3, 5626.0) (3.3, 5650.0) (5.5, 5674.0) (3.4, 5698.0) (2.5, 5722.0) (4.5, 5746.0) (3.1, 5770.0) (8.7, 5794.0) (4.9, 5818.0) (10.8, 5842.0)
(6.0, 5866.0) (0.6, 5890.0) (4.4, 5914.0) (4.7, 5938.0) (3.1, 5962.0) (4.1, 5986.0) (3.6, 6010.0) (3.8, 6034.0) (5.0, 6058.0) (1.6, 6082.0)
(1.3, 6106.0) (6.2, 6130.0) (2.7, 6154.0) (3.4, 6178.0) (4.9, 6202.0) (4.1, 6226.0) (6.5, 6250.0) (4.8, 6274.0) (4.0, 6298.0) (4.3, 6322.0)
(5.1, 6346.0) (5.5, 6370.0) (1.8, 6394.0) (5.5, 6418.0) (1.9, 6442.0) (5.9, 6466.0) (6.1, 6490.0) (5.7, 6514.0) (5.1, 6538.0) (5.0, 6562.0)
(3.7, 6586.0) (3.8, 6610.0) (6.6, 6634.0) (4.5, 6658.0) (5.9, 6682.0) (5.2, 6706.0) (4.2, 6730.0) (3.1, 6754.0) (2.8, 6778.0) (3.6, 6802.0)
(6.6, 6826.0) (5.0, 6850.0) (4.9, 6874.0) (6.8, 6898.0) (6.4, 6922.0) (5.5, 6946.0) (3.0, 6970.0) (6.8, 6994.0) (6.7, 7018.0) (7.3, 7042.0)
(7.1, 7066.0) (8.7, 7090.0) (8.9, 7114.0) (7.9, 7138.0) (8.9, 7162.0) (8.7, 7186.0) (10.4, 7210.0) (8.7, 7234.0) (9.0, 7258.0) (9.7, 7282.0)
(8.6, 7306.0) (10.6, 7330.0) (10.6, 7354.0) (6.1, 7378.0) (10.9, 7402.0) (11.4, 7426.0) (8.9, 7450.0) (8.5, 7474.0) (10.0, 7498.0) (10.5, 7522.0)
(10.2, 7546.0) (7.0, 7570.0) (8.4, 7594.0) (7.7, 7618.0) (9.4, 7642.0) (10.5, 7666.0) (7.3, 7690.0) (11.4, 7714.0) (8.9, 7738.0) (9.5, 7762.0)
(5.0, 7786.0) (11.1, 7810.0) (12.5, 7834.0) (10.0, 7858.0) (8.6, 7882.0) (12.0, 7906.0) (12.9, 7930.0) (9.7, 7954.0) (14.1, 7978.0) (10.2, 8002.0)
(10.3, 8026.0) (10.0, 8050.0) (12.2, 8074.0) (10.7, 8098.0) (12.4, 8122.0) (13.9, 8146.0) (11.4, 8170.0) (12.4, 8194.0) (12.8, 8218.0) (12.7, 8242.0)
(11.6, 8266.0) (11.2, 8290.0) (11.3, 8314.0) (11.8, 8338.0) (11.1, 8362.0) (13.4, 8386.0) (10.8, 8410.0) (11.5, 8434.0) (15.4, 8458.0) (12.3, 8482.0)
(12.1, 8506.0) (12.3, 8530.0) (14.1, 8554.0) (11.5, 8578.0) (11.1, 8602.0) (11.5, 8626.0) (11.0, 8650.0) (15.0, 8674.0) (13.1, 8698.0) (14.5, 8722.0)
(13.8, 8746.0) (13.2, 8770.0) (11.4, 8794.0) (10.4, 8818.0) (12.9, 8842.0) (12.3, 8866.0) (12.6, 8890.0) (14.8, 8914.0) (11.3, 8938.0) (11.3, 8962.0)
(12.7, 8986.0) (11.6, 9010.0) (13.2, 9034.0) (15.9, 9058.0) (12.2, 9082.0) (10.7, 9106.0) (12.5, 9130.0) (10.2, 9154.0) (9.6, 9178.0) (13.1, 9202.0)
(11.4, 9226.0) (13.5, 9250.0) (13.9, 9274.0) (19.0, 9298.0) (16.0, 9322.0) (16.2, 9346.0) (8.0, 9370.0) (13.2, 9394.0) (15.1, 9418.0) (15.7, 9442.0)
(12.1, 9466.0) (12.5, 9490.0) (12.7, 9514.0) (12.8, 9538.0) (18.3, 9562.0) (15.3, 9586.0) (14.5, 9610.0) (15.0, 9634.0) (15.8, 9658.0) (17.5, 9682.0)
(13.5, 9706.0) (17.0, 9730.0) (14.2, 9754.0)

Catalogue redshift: 0.77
